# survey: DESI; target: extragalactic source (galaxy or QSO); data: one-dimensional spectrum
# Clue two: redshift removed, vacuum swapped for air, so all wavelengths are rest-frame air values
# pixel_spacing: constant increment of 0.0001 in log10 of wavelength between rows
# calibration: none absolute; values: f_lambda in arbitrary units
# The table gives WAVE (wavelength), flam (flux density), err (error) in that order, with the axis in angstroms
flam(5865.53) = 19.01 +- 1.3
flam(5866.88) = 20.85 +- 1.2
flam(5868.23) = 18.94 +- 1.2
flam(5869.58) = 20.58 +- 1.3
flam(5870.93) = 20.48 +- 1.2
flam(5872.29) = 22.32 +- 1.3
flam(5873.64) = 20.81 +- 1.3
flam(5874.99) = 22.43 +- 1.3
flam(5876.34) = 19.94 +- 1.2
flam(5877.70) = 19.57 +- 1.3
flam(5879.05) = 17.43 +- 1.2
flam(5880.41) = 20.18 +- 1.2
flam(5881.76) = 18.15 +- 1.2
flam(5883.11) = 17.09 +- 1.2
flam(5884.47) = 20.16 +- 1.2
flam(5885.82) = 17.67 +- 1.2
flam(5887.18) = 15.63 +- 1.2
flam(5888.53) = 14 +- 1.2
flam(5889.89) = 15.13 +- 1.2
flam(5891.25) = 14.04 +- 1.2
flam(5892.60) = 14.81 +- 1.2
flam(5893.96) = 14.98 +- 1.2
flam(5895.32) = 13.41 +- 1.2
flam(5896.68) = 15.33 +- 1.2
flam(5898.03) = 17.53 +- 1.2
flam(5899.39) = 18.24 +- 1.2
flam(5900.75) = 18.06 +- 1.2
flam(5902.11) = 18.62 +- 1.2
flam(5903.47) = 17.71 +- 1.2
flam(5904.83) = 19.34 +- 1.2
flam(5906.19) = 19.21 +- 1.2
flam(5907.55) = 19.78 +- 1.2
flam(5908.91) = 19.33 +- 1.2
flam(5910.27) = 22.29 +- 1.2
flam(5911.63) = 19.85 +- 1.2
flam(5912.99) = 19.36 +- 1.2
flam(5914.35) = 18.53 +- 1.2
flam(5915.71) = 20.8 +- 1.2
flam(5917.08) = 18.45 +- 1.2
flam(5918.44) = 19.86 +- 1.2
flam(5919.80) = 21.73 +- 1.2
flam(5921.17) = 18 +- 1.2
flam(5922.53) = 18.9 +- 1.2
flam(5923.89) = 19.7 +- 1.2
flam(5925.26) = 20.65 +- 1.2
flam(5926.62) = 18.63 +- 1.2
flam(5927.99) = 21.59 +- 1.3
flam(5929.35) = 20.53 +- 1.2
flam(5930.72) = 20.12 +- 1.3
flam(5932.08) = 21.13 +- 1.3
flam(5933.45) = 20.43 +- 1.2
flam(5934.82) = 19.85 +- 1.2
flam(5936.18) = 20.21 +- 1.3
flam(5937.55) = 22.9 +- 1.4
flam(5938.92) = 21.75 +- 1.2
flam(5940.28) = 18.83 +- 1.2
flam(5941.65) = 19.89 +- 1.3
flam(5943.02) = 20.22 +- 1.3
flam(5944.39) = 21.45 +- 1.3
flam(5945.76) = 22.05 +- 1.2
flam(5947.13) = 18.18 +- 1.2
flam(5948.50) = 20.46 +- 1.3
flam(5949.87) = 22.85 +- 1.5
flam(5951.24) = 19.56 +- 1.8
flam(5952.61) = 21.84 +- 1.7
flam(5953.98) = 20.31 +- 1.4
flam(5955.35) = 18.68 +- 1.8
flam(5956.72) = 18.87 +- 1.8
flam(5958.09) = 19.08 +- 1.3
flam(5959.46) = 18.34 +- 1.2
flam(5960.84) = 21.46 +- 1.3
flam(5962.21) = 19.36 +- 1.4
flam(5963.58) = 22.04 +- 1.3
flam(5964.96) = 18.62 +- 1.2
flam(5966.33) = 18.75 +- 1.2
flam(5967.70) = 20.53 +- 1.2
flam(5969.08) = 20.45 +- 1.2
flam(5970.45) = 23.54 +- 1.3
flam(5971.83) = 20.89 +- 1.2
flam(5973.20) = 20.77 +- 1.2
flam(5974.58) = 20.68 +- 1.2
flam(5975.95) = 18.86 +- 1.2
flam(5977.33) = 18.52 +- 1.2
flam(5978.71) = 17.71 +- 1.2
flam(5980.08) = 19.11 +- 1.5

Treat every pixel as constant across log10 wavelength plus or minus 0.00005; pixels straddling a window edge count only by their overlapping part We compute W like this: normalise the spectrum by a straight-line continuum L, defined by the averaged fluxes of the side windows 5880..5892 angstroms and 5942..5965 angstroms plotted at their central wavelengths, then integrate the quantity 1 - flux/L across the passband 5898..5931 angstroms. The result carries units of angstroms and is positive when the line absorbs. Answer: -2.2 angstroms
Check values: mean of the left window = 16.8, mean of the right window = 20.2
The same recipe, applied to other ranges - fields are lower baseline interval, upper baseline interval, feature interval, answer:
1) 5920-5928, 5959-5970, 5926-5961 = -1.0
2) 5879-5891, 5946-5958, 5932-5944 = -0.7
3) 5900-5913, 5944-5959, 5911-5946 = -0.7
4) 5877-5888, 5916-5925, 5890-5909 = 1.8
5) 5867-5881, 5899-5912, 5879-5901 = 3.6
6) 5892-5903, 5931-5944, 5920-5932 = -0.3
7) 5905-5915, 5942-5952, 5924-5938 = -0.2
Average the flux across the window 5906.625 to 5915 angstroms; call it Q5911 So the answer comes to 19.9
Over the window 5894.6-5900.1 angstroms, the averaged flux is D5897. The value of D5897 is 16.1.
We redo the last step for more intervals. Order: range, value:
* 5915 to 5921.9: 19.7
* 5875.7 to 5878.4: 19.7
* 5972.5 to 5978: 19.7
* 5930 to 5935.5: 20.4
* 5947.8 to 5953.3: 21.2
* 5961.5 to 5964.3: 20.7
